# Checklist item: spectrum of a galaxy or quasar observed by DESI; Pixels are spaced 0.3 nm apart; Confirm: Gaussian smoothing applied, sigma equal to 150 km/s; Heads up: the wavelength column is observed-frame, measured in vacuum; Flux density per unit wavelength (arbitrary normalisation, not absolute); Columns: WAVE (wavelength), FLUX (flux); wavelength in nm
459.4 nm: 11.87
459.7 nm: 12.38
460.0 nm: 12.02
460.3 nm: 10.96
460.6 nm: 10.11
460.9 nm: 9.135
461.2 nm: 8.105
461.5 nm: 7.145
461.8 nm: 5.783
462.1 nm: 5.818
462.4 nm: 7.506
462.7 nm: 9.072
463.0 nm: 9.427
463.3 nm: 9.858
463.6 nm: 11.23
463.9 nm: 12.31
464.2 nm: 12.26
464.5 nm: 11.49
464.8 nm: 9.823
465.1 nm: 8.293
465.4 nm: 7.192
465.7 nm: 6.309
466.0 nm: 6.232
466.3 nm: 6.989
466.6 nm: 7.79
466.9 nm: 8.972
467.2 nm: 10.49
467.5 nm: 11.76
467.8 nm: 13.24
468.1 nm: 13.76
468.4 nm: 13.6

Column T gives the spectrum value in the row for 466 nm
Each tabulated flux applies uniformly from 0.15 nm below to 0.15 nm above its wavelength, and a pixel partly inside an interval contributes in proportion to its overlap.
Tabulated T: 6.232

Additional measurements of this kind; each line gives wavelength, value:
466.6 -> 7.79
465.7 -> 6.309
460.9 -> 9.135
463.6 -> 11.23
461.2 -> 8.105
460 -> 12.02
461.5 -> 7.145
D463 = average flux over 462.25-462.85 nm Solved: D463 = 8.29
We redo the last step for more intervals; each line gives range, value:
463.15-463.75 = 10.5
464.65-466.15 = 7.57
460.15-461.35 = 9.58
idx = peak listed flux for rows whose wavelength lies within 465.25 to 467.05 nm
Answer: 8.972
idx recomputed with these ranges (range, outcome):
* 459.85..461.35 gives 12.02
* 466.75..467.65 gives 11.76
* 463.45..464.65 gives 12.31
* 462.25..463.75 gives 11.23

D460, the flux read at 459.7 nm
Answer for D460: 12.38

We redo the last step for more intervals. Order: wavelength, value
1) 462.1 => 5.818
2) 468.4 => 13.6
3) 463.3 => 9.858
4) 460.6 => 10.11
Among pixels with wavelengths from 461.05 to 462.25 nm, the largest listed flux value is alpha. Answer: 8.105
